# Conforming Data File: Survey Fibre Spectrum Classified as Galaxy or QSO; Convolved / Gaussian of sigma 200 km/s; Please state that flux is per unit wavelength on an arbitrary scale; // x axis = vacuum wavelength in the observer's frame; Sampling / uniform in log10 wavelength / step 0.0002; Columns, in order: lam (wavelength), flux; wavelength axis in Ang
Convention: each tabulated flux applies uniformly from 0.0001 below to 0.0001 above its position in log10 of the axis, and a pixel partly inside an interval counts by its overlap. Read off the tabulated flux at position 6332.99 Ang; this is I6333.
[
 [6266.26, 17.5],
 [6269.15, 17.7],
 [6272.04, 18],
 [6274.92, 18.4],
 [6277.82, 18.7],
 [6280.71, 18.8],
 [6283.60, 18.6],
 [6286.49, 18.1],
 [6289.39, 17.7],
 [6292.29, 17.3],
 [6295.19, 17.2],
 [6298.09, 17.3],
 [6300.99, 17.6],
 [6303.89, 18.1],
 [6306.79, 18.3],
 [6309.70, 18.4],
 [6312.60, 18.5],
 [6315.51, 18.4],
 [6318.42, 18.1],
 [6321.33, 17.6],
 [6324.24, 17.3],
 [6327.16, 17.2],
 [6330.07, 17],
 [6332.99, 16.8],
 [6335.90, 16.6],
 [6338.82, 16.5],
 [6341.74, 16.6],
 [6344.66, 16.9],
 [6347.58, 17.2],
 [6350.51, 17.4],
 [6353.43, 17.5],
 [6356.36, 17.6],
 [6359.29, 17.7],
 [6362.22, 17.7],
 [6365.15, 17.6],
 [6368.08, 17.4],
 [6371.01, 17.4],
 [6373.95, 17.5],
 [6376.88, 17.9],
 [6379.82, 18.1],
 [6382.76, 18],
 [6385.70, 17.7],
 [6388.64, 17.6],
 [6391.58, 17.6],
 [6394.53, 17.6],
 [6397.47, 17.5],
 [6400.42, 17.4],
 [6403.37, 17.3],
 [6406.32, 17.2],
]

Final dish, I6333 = 16.8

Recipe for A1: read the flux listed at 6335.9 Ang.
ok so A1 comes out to 16.6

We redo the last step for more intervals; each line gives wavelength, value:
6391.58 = 17.6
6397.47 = 17.5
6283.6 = 18.6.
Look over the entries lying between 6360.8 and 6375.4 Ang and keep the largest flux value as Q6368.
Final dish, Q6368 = 17.7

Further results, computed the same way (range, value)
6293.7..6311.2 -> 18.4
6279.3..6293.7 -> 18.8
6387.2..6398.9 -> 17.6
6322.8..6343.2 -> 17.3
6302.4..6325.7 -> 18.5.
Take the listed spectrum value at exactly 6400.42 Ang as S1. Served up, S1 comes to 17.4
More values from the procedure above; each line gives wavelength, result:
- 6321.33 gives 17.6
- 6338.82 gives 16.5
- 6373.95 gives 17.5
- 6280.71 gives 18.8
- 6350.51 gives 17.4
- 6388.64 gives 17.6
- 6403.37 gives 17.3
